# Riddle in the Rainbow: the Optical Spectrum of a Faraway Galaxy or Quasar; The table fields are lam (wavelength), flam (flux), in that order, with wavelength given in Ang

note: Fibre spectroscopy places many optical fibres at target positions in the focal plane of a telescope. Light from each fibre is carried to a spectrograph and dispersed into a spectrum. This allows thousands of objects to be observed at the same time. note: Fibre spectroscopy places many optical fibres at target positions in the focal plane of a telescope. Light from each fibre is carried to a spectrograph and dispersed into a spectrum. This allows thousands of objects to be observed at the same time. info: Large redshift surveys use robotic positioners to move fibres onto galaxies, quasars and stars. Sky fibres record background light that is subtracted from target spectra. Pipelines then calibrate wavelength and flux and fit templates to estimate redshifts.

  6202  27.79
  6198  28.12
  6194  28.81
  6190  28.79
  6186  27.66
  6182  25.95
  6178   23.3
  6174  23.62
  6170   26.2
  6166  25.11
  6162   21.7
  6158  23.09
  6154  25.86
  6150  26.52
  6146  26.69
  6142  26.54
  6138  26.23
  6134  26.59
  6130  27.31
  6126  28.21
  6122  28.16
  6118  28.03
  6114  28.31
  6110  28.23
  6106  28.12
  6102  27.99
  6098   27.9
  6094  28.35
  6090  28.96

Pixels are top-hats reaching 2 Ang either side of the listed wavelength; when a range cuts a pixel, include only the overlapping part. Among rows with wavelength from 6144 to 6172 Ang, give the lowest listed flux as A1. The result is 21.7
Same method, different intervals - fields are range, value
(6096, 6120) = 27.9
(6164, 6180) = 23.3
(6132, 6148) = 26.23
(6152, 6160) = 23.09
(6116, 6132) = 27.31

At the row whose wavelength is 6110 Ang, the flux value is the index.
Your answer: 28.23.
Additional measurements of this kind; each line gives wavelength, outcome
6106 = 28.12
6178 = 23.3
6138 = 26.23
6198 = 28.12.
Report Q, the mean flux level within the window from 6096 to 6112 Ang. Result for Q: 28.1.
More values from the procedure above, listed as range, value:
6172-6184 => 24.3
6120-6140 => 27.3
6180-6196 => 27.8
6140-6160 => 25.7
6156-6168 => 23.3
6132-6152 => 26.5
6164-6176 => 25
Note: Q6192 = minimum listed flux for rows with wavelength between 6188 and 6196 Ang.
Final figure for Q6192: 28.79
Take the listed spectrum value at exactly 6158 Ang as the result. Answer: 23.09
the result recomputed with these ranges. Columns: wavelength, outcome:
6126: 28.21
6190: 28.79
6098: 27.9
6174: 23.62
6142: 26.54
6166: 25.11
